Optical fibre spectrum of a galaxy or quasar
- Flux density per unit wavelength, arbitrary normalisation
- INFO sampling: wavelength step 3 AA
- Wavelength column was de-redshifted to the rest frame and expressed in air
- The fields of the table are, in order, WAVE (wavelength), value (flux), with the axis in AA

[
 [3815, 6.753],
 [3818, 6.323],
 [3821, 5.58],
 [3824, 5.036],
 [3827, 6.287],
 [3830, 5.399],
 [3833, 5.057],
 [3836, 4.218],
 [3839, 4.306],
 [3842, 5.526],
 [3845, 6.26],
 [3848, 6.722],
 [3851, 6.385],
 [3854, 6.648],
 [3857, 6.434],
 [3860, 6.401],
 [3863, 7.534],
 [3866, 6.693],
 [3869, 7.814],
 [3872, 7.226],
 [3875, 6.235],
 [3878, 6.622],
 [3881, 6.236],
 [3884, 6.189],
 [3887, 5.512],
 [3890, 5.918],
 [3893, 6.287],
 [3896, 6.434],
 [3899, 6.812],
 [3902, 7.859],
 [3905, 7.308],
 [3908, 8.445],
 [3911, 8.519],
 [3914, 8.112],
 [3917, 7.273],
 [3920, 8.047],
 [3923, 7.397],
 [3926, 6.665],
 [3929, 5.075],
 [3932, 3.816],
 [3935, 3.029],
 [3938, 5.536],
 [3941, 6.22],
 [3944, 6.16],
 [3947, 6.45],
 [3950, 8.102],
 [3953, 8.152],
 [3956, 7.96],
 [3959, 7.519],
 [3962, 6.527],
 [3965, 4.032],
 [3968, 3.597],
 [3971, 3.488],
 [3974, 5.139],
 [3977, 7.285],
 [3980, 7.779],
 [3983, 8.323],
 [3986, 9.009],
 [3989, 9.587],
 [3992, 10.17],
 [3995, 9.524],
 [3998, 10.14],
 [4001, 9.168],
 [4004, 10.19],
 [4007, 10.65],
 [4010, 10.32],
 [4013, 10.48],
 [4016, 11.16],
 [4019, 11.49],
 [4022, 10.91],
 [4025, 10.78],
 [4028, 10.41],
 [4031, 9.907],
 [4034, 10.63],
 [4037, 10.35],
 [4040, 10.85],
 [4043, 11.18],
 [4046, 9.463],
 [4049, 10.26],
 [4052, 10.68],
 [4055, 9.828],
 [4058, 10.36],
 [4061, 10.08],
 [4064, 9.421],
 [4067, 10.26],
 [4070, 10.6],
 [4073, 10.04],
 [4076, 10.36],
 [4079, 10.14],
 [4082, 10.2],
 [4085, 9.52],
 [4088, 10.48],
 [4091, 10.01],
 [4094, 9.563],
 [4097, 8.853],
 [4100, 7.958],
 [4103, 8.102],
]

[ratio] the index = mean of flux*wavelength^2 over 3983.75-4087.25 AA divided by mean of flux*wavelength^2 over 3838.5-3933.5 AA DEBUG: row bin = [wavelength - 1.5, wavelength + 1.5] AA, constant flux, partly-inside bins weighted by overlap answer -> 1.7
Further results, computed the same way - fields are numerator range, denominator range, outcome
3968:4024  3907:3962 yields 1.37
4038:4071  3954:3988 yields 1.65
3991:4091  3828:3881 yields 1.82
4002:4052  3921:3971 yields 1.84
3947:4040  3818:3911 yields 1.47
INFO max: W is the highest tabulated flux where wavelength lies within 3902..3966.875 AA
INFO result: 8.519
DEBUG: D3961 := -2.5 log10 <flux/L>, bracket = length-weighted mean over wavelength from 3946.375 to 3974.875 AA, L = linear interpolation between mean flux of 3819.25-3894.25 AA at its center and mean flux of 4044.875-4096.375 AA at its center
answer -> 0.291 mag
